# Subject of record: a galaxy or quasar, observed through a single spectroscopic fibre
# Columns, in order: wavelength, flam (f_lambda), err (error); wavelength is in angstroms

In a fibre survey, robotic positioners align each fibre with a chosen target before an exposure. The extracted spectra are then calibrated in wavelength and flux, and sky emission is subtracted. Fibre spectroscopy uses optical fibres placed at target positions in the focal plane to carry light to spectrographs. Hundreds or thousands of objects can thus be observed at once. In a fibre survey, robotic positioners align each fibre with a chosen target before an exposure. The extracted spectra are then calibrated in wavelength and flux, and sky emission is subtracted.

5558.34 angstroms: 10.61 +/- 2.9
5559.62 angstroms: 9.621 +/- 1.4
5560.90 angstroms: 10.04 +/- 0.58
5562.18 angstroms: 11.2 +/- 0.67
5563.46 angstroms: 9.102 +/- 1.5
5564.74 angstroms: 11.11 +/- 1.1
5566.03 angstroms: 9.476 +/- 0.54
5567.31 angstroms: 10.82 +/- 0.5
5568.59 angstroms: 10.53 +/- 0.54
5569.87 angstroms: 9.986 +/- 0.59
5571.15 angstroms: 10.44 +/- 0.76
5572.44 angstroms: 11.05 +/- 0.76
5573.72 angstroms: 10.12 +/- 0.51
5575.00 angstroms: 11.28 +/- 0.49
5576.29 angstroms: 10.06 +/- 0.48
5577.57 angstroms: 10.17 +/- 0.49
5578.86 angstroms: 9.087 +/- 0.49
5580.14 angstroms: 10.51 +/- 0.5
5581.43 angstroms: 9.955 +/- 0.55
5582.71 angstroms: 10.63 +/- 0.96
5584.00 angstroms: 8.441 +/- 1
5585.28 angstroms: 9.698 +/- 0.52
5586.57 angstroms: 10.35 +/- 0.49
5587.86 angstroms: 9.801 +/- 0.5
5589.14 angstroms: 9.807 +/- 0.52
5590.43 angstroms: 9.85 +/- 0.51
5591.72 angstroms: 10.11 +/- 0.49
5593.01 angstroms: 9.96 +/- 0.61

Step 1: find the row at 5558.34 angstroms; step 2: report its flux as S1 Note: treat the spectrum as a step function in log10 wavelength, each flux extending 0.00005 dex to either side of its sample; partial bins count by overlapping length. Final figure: 10.61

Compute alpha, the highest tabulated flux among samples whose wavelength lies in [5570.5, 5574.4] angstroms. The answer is 11.05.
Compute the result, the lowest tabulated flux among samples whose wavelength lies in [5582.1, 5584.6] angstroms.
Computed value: 8.441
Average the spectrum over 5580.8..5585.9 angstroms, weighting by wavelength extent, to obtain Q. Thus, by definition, 9.69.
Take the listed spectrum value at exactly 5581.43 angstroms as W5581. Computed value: 9.955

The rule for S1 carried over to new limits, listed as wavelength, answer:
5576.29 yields 10.06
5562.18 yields 11.2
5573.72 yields 10.12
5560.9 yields 10.04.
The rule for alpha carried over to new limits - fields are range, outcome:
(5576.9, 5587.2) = 10.63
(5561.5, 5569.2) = 11.2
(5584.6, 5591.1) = 10.35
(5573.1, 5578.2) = 11.28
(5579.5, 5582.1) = 10.51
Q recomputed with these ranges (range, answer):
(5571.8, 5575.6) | 10.8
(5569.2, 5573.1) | 10.5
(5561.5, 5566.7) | 10.2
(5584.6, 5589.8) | 9.91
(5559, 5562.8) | 10.3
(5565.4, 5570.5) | 10.2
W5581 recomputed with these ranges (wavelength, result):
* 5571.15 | 10.44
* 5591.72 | 10.11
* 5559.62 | 9.621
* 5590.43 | 9.85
